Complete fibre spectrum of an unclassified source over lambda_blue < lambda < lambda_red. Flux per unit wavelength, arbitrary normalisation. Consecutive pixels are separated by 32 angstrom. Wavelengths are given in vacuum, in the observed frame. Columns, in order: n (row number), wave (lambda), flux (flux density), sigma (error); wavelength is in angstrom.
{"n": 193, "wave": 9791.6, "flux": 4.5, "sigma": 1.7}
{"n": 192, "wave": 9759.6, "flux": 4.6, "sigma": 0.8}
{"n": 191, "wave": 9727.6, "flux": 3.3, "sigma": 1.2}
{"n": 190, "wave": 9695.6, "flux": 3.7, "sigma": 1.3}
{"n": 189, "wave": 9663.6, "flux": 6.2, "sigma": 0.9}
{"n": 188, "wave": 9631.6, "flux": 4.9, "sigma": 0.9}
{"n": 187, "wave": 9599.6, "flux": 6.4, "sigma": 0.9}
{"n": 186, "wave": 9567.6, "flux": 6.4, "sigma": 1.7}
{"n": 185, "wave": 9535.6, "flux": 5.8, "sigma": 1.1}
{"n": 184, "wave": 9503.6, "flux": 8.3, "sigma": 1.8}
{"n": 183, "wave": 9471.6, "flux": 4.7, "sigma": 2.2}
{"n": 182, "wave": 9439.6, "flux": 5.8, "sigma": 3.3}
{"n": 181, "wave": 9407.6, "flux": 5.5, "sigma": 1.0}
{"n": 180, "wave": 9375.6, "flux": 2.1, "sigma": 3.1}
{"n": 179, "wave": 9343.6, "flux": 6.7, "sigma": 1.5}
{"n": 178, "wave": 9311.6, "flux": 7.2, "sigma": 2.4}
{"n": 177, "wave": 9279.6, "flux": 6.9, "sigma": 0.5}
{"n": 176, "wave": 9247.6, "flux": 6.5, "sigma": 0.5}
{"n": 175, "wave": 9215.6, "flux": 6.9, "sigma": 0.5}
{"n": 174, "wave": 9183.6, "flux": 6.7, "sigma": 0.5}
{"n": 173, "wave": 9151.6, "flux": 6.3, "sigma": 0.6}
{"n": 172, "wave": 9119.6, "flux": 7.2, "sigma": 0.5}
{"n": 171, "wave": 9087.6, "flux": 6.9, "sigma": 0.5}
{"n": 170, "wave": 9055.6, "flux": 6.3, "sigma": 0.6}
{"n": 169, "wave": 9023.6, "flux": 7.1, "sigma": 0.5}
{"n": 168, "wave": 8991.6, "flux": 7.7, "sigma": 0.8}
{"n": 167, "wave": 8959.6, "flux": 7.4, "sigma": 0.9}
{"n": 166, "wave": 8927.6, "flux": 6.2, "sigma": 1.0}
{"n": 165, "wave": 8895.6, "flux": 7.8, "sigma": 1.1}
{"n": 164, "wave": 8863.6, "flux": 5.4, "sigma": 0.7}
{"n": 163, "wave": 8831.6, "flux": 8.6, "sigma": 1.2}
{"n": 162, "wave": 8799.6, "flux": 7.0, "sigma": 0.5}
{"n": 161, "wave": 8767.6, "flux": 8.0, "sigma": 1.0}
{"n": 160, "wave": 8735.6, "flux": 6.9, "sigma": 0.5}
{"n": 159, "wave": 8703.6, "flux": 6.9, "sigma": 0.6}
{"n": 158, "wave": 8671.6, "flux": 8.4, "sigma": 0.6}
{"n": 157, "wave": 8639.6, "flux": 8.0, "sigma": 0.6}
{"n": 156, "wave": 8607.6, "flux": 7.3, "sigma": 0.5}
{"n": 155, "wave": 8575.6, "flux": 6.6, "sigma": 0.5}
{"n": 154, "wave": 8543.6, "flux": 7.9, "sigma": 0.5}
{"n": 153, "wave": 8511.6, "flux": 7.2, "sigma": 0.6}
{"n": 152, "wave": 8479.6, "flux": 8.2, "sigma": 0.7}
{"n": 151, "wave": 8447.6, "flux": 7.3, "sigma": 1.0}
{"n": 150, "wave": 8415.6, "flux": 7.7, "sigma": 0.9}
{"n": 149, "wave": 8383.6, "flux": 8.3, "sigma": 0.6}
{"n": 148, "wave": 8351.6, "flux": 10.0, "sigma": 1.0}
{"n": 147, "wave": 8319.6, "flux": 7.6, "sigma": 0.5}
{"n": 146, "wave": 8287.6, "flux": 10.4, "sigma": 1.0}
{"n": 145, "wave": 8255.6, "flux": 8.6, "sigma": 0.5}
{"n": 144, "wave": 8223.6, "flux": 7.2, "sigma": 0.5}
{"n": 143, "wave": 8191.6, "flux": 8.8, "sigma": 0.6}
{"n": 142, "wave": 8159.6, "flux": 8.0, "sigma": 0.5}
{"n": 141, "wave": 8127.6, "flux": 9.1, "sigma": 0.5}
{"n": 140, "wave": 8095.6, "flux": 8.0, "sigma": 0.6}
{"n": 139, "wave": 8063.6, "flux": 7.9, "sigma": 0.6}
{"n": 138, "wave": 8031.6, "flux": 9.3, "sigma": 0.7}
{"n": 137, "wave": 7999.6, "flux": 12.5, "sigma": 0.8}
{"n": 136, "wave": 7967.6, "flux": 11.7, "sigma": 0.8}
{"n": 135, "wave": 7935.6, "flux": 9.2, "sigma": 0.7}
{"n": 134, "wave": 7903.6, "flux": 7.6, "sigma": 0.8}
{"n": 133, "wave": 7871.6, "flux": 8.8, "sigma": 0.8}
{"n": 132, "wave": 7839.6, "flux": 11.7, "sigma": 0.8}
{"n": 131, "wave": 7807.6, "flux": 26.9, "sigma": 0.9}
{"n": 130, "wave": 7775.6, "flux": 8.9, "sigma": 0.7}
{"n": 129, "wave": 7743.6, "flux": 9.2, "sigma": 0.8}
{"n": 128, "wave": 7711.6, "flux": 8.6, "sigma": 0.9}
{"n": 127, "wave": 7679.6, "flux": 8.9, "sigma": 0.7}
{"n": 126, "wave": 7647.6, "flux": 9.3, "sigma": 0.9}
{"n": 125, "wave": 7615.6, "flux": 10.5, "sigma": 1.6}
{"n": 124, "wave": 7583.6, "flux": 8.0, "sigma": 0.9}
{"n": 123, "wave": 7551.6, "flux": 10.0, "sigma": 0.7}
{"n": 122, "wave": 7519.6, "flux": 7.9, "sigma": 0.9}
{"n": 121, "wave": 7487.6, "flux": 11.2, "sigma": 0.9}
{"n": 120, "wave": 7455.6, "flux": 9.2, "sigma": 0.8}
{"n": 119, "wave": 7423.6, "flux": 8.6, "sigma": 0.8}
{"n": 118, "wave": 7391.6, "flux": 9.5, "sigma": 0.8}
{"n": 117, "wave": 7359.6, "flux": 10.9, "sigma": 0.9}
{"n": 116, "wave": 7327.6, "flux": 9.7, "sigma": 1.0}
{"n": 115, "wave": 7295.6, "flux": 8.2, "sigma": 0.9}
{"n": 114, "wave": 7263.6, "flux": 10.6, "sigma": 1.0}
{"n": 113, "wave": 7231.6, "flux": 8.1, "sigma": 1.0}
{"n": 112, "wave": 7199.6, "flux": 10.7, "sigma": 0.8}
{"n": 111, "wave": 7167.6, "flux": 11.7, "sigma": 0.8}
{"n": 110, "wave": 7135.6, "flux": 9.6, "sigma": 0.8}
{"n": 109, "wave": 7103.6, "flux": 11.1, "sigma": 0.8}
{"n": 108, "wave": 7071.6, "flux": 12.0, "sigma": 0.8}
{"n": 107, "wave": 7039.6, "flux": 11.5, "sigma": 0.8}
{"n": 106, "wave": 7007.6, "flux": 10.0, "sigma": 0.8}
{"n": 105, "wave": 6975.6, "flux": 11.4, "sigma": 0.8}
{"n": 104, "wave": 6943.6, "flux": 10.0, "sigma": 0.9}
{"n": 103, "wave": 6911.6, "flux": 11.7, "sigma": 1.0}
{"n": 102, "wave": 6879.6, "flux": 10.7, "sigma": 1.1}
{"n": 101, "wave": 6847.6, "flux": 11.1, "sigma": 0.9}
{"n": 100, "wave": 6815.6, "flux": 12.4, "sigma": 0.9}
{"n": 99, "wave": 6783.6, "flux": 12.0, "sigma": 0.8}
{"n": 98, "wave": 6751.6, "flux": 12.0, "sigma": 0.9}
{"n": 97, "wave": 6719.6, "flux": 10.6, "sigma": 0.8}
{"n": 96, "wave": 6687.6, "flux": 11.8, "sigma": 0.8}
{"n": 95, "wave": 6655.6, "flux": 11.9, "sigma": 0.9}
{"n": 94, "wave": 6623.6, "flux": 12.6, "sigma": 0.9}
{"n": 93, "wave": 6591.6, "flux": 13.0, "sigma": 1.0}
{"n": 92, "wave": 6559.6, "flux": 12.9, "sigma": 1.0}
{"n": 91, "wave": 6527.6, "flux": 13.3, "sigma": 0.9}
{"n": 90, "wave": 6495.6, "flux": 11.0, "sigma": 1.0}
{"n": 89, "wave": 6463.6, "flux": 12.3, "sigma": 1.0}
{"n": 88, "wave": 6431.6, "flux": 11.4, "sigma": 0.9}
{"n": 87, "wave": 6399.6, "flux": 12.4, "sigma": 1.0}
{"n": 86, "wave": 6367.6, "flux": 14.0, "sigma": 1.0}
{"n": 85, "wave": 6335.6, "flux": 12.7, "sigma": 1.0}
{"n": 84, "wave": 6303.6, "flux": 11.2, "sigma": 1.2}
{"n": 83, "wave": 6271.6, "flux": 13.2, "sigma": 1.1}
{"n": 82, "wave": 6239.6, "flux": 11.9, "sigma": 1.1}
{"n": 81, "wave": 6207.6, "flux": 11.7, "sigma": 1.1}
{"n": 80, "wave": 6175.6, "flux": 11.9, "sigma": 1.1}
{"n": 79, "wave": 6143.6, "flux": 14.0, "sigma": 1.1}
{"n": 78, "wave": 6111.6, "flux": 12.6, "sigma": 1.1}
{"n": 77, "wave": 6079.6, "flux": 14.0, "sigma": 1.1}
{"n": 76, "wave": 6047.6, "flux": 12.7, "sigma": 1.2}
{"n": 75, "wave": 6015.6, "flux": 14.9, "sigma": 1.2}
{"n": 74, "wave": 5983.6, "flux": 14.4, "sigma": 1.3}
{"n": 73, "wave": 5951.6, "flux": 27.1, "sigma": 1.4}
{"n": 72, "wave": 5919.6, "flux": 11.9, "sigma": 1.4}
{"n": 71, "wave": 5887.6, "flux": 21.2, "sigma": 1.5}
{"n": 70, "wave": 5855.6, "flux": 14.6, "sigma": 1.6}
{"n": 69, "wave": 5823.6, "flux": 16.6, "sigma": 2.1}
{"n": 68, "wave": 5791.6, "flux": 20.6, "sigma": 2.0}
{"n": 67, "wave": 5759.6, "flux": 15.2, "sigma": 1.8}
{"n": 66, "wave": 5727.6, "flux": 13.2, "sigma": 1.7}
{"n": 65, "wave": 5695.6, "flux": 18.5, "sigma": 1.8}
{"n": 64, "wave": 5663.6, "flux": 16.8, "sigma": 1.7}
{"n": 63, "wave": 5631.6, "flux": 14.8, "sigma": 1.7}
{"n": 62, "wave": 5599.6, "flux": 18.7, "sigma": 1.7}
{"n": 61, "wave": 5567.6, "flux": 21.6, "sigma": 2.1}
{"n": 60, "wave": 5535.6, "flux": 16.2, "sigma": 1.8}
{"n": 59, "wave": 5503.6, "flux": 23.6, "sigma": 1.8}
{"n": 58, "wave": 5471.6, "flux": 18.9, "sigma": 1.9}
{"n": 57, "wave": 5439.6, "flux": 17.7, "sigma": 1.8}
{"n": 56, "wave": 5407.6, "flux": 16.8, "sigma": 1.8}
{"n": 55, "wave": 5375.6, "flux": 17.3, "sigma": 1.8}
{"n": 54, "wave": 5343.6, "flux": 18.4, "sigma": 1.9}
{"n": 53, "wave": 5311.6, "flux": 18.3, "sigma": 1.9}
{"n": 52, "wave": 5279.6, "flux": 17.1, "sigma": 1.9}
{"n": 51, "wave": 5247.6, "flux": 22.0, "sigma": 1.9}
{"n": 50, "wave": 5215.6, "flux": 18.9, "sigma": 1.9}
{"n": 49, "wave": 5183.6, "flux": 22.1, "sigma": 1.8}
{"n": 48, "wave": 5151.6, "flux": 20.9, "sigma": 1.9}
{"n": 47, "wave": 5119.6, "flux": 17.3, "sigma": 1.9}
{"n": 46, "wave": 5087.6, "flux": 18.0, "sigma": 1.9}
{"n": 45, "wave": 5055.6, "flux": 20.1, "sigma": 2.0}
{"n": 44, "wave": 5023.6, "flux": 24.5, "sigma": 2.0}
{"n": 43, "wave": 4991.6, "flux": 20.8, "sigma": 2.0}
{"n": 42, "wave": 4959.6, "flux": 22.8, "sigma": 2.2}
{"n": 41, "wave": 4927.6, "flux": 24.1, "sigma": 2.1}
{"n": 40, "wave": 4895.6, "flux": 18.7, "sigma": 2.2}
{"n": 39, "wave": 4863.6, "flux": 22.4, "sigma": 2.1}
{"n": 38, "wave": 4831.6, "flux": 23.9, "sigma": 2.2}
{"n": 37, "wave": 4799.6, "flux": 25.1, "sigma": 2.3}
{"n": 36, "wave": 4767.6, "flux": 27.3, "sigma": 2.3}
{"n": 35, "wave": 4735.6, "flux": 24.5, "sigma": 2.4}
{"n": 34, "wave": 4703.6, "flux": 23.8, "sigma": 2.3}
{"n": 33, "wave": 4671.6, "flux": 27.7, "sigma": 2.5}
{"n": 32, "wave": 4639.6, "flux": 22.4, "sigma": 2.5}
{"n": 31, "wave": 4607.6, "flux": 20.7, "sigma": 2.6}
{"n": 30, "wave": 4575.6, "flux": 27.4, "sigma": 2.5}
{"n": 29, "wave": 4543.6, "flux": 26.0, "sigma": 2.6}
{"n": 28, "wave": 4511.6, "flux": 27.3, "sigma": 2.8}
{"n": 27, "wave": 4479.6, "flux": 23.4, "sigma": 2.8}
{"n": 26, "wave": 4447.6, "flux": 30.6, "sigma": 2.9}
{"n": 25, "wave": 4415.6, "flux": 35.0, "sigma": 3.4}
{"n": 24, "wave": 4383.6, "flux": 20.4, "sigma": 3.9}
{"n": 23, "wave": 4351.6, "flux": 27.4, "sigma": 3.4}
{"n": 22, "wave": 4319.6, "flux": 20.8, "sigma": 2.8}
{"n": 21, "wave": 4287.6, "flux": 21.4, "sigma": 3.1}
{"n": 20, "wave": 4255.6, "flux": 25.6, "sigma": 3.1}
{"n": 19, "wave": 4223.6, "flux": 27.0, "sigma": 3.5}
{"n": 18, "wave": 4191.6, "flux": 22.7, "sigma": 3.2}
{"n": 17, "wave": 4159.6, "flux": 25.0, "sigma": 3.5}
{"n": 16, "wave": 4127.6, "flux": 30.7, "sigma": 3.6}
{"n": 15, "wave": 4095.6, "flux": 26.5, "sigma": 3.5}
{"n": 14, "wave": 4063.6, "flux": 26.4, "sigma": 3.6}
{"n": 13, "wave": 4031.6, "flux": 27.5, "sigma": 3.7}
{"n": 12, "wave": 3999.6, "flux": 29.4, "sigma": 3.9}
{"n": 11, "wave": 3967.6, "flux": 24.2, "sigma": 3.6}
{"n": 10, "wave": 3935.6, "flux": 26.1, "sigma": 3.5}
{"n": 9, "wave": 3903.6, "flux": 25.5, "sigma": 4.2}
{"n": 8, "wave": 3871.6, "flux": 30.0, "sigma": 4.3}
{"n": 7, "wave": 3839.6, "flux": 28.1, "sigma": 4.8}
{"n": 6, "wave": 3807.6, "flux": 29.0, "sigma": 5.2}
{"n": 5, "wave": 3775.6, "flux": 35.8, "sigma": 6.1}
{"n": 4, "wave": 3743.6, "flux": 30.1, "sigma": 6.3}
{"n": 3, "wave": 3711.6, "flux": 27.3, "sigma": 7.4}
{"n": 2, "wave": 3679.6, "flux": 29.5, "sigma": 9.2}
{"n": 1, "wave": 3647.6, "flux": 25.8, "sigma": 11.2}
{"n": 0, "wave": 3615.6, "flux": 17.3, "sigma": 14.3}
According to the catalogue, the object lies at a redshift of 0.19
